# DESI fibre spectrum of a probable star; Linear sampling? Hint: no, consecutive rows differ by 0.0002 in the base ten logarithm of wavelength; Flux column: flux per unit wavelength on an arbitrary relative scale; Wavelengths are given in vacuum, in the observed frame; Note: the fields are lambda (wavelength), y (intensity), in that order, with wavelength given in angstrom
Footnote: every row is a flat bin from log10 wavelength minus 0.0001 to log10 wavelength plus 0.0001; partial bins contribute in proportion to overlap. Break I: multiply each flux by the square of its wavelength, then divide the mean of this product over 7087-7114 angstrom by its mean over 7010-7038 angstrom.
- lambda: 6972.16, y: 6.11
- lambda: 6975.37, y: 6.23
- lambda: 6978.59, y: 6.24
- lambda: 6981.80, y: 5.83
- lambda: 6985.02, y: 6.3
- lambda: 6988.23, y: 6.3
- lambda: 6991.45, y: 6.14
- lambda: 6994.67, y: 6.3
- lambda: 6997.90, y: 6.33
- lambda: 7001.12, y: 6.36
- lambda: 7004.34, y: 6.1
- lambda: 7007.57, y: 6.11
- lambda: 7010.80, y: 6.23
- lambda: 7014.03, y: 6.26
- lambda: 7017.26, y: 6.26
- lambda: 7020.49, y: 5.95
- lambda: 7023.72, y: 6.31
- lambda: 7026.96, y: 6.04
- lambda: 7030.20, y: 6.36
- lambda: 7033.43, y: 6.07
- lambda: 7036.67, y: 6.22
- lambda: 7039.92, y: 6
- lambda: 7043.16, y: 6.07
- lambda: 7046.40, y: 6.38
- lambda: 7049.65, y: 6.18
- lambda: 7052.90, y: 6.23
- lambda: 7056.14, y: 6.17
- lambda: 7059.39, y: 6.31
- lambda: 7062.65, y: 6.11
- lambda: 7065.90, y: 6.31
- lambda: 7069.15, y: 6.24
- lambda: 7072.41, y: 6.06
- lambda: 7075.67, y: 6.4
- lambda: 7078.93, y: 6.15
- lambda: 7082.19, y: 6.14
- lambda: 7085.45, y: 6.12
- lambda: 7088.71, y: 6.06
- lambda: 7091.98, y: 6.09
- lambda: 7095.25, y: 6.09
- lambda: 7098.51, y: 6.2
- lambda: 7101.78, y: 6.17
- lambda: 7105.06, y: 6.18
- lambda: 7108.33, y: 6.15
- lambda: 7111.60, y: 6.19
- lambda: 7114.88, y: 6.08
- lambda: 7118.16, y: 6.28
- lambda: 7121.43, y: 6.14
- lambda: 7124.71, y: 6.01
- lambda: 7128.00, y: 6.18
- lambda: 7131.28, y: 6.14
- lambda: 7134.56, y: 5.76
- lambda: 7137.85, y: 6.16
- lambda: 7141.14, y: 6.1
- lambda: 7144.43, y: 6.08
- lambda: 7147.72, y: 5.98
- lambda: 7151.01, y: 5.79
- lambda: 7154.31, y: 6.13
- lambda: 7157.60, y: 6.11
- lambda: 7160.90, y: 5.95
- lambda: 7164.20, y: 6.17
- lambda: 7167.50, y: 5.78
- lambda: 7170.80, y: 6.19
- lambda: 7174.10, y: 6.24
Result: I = 1.01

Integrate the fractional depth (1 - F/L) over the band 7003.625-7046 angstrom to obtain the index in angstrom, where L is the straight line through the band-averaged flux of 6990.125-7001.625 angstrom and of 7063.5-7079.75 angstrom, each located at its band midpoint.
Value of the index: 0.67 angstrom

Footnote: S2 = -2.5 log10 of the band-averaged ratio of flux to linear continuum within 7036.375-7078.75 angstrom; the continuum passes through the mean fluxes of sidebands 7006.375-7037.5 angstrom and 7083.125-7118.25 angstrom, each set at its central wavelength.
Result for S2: -0.007 mag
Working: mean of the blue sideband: 6.18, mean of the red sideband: 6.14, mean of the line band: 6.2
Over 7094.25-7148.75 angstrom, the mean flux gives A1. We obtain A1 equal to 6.11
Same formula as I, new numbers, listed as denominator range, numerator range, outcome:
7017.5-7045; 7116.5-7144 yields 1.02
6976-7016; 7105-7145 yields 1.02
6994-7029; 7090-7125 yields 1.02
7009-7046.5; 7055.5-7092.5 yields 1.01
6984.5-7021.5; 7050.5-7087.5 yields 1.02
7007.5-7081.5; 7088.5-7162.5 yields 1.01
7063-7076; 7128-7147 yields 0.99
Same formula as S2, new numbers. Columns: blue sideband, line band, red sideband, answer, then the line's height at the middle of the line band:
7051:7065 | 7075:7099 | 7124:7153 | 0.00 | 6.14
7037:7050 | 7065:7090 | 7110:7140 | -0.01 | 6.14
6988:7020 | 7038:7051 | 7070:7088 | 0.01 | 6.2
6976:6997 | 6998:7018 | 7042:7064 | -0.01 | 6.2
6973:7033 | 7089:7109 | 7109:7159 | -0.01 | 6.11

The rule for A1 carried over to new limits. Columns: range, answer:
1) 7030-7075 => 6.19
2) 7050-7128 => 6.17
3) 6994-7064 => 6.2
